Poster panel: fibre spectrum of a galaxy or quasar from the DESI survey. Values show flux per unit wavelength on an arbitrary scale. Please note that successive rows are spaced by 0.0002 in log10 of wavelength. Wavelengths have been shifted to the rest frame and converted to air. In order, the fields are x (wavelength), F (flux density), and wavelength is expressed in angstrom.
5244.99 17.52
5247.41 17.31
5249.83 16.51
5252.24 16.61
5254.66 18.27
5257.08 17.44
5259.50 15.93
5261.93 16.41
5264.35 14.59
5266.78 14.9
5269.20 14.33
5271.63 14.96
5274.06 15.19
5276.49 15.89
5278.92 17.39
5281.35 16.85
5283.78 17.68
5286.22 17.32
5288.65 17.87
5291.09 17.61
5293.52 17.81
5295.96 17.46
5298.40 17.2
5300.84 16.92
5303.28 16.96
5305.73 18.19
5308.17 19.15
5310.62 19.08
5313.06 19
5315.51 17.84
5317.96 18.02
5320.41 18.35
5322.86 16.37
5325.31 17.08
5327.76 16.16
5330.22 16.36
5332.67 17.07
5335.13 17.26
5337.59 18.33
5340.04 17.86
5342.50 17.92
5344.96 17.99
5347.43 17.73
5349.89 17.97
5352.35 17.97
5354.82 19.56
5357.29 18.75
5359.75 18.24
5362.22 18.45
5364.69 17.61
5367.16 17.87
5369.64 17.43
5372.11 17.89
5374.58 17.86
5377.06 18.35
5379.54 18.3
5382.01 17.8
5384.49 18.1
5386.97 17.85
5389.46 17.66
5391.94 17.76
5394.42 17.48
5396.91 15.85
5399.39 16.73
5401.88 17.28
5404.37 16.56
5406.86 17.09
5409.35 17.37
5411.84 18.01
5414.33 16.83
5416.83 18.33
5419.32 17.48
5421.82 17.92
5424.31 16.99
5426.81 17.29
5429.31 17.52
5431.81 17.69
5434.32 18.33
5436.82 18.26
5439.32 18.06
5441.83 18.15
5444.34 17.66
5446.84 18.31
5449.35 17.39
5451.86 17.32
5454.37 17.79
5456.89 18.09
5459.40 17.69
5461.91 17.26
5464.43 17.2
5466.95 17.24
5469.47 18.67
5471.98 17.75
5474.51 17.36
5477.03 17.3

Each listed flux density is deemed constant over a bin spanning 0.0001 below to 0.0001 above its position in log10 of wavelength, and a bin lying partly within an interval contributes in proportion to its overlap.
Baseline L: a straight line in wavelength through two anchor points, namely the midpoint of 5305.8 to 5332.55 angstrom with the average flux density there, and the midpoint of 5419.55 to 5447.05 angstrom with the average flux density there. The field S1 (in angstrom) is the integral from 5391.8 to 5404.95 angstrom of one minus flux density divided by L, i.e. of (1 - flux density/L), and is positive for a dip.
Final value 0.66 angstrom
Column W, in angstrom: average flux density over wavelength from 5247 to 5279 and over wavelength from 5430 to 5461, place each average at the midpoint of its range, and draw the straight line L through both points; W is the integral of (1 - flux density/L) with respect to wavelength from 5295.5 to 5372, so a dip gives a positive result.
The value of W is -4.8 angstrom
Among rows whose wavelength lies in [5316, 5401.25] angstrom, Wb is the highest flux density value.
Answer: 19.56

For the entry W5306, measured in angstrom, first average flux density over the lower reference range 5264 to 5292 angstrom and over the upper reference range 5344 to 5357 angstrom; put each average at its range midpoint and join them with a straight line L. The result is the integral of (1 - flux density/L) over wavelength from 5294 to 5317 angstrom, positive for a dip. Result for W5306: -1.3 angstrom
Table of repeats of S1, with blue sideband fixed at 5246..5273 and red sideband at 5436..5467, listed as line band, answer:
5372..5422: -0.7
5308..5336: -1.6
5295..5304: -0.4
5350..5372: -1.6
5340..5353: -0.8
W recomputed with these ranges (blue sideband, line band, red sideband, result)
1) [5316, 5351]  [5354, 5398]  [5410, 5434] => -1.0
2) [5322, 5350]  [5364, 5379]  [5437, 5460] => -0.3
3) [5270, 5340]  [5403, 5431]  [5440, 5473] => 0.4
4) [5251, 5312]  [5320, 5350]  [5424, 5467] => -0.4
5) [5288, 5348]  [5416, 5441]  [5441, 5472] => -0.1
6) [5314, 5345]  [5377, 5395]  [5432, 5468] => -0.3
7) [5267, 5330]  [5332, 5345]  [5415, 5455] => -0.3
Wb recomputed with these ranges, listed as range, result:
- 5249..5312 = 19.15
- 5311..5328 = 19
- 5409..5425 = 18.33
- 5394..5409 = 17.48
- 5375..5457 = 18.35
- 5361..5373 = 18.45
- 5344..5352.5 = 17.99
